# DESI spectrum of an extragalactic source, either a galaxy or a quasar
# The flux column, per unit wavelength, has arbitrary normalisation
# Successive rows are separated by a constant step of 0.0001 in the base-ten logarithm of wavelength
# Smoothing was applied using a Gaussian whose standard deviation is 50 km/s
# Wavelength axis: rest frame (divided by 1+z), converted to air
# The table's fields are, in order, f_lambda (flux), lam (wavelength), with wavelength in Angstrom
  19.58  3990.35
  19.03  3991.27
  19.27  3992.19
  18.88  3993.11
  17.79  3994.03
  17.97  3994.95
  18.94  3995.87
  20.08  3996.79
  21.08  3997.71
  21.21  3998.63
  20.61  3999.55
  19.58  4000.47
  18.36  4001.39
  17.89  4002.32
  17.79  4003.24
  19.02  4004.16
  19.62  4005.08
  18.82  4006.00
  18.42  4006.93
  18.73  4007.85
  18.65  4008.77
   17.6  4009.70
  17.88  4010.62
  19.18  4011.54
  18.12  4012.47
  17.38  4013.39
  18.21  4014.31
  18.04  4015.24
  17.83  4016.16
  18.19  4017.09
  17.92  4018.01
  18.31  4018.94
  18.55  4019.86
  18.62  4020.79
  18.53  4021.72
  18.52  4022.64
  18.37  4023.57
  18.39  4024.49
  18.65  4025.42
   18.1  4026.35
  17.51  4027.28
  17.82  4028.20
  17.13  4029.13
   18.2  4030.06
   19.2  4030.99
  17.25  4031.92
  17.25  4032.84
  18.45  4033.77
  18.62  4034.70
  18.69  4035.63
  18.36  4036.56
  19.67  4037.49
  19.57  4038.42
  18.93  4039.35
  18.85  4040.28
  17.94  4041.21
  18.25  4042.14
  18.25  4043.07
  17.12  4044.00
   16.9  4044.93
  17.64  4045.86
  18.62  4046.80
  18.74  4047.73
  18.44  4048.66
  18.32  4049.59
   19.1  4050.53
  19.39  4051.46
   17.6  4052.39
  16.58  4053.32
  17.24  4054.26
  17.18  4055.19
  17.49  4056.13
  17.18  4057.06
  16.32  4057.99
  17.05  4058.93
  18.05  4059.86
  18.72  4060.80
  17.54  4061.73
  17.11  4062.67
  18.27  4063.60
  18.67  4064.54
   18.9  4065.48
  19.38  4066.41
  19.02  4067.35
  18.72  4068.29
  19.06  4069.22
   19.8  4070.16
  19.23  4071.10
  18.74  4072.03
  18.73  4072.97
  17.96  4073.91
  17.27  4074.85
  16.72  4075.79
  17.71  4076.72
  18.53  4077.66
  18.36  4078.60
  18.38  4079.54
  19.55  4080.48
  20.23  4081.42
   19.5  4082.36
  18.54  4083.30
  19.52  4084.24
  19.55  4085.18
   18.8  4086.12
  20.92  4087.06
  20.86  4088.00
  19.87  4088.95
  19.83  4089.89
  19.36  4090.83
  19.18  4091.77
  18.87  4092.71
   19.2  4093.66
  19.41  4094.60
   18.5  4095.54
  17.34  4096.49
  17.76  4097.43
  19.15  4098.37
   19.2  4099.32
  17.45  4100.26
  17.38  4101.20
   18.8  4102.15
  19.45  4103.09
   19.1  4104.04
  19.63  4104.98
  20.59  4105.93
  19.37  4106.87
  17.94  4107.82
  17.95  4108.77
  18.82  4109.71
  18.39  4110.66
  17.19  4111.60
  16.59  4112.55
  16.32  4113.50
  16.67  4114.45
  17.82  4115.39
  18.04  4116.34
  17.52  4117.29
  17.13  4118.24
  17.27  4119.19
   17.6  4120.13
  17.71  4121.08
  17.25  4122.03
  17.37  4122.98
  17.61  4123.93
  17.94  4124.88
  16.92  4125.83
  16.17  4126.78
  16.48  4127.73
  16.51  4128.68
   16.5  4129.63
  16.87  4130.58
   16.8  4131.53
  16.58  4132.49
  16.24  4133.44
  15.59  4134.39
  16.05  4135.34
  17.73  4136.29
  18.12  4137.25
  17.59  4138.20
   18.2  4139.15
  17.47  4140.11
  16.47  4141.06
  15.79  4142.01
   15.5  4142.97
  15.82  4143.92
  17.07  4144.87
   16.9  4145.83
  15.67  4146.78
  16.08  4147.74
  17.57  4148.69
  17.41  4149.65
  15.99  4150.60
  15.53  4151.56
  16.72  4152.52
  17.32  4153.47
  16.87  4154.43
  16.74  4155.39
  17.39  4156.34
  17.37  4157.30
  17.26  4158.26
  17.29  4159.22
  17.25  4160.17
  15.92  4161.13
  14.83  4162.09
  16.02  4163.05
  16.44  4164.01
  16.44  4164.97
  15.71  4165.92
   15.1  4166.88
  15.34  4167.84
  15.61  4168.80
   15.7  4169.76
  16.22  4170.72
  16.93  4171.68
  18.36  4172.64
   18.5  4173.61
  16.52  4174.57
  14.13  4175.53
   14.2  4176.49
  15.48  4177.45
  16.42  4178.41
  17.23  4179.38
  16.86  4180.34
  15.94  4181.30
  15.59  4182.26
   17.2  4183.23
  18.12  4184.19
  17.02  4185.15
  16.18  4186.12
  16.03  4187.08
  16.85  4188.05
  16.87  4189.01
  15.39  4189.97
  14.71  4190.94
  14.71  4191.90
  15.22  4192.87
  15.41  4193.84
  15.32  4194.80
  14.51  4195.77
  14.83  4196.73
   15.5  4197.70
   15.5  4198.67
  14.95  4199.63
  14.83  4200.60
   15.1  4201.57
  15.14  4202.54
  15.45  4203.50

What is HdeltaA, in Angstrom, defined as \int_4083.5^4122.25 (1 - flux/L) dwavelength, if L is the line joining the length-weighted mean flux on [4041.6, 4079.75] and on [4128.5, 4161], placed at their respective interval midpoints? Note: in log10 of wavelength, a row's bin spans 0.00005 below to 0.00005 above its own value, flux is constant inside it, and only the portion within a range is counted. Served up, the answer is -2.4 Angstrom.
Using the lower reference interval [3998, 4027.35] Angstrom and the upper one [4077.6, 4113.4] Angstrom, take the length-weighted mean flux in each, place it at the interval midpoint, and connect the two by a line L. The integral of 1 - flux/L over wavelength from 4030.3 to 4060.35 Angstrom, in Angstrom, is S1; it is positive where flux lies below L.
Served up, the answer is 1.0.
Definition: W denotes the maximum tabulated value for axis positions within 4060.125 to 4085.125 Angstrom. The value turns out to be 20.23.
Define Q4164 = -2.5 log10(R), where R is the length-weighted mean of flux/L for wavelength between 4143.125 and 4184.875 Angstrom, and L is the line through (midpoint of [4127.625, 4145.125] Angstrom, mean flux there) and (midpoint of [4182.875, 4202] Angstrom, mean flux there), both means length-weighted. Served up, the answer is -0.02 mag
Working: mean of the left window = 16.7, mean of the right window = 15.7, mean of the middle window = 16.4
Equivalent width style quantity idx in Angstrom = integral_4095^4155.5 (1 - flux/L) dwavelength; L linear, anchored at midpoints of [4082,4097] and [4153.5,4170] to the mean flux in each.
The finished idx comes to 1.7 Angstrom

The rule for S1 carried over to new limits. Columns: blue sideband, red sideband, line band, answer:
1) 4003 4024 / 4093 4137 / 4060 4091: -1.6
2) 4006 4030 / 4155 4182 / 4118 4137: -0.1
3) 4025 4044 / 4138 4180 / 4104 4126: -1.0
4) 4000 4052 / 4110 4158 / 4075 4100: -2.1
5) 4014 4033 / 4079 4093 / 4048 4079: 1.5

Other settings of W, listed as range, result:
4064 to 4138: 20.92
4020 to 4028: 18.65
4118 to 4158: 18.2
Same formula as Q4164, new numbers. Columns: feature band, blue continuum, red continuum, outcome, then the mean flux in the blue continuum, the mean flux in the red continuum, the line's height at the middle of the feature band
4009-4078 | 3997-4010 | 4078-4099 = 0.06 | 19.1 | 19.2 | 19.2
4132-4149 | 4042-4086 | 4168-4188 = 0.02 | 18.3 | 16.4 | 17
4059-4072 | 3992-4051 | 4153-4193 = -0.04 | 18.5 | 16.3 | 17.9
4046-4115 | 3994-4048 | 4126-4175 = -0.05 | 18.5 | 16.6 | 17.6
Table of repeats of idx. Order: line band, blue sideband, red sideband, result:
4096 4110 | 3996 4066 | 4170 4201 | -1.2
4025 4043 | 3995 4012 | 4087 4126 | 0.5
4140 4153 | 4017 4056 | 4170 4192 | 0.3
